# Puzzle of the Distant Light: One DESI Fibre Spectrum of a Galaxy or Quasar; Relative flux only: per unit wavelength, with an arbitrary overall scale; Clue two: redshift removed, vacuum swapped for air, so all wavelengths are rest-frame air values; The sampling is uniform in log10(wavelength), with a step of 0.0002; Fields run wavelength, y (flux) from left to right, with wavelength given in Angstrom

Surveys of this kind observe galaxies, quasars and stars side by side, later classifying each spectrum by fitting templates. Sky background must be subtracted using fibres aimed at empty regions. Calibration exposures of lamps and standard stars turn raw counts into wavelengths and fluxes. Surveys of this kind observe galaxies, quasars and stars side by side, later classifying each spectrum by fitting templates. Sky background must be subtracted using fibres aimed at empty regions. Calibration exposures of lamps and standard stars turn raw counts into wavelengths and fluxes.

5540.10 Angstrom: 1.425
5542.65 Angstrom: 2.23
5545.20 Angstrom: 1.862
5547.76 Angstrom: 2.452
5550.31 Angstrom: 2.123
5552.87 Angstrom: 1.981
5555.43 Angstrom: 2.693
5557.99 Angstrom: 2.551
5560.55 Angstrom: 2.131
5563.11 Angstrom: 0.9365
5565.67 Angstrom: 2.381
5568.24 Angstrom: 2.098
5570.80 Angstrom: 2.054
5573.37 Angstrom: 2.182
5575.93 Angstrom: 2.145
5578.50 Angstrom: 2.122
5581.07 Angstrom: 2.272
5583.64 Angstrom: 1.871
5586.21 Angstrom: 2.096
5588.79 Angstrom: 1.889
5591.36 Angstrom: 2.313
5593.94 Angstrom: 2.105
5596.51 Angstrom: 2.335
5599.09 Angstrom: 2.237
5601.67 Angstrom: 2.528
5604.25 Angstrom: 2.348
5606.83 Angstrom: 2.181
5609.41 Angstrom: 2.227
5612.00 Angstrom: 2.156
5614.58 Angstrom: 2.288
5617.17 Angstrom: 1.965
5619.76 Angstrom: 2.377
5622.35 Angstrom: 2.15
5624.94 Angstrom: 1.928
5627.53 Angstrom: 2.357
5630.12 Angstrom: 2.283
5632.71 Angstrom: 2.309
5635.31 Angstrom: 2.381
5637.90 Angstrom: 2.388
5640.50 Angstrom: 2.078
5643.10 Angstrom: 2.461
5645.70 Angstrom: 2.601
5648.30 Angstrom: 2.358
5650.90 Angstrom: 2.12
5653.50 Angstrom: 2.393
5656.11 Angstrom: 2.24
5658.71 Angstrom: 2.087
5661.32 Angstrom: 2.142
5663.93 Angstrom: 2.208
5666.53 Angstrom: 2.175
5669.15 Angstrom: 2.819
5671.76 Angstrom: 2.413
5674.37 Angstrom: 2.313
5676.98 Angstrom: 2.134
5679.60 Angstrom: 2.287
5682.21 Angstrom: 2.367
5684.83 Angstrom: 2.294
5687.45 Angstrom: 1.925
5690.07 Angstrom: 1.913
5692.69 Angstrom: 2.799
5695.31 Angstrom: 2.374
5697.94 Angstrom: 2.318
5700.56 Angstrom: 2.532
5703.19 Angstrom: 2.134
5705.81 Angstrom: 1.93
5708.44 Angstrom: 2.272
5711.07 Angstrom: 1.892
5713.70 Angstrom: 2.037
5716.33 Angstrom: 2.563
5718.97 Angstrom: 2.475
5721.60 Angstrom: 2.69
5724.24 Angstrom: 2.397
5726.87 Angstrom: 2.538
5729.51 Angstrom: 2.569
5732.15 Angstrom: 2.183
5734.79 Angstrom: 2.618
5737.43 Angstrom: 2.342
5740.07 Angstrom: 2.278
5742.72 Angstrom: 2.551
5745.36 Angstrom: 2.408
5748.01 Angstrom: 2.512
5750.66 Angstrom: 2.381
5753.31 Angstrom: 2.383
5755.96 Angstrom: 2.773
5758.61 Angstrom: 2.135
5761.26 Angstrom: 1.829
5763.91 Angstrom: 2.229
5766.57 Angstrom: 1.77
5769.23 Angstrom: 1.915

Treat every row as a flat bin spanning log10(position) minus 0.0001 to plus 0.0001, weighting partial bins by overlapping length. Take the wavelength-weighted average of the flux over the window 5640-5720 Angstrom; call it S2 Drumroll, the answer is 2.28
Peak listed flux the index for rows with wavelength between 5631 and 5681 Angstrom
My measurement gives 2.819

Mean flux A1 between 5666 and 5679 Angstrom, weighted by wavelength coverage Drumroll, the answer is 2.38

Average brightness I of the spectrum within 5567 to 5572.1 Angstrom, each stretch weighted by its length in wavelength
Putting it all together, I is 2.08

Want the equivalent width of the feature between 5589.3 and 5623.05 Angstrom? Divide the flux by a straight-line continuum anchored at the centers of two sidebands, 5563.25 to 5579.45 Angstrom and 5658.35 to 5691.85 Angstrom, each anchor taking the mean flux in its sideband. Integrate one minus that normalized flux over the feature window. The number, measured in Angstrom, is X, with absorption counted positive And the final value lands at -1.7 Angstrom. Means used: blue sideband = 2.08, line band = 2.24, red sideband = 2.25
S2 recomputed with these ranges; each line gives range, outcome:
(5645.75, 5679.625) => 2.3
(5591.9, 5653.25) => 2.27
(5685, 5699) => 2.27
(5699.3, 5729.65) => 2.33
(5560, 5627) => 2.13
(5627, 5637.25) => 2.34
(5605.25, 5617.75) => 2.18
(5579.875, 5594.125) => 2.09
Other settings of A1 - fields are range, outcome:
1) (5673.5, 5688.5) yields 2.22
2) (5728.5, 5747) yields 2.42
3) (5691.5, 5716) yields 2.26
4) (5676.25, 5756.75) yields 2.35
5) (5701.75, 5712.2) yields 2.07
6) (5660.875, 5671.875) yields 2.36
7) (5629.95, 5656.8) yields 2.33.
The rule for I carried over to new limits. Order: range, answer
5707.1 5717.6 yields 2.19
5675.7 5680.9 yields 2.21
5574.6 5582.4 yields 2.18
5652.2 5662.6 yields 2.22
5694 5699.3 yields 2.35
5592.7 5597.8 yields 2.22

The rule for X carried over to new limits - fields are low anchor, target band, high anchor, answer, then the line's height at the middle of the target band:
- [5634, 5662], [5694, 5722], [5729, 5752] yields 1.2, 2.38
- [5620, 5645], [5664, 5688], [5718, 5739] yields 0.5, 2.36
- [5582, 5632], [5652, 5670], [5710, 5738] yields 0.1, 2.29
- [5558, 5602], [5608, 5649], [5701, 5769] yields -1.9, 2.17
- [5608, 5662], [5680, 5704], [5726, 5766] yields 0.1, 2.31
